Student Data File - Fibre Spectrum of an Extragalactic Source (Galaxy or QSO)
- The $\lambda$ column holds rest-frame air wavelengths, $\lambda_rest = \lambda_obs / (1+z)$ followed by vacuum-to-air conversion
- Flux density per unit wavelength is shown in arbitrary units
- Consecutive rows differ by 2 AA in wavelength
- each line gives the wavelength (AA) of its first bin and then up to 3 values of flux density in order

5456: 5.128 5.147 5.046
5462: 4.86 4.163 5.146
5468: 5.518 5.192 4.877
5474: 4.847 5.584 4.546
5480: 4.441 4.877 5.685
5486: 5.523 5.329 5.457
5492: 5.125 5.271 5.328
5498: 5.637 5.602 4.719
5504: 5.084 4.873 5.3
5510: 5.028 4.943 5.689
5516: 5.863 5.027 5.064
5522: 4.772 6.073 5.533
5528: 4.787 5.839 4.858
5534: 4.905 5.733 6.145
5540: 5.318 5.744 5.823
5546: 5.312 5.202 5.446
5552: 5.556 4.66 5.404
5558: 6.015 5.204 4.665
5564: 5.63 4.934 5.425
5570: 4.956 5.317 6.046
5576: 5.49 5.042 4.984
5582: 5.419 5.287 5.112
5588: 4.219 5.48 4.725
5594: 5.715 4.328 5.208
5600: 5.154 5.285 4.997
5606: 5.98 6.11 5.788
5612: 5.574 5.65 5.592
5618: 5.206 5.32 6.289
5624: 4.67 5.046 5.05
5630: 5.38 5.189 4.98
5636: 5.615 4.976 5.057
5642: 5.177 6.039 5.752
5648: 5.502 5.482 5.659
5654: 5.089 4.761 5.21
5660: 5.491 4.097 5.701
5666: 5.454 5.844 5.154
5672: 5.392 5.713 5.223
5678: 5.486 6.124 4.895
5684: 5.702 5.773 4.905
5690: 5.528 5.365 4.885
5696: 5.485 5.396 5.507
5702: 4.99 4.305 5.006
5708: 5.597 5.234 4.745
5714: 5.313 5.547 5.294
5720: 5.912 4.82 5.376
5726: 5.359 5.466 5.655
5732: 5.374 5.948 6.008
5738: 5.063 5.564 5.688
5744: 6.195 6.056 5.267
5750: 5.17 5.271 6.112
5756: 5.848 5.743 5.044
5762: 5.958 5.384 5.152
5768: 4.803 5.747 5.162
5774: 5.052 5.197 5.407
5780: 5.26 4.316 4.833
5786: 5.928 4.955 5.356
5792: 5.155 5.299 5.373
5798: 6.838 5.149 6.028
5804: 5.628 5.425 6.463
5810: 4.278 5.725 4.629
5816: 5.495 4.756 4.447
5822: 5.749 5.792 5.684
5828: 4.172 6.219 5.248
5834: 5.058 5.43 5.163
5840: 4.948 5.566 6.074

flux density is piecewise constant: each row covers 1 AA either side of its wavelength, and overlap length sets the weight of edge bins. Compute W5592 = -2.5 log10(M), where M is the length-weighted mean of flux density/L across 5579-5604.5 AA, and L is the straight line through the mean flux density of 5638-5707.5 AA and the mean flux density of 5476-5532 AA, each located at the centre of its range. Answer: 0.04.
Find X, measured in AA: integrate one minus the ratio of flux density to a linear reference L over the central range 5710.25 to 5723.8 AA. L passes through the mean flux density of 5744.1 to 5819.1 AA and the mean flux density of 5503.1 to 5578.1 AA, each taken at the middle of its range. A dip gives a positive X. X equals 0.3 AA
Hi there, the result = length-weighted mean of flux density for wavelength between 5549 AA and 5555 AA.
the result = 5.22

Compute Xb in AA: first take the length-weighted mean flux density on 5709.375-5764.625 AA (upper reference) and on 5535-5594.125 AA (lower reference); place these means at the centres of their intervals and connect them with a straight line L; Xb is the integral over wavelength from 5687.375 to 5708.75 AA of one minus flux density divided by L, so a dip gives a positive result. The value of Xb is 1.2 AA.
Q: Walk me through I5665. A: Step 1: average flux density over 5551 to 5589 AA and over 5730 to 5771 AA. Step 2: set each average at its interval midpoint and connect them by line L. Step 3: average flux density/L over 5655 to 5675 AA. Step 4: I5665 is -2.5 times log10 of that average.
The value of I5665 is 0.03 mag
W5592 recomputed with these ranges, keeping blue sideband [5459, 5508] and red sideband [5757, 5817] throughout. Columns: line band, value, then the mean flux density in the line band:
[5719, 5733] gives -0.023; 5.42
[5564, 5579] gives -0.031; 5.34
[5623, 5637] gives 0.021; 5.13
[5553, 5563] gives -0.003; 5.19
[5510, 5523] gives -0.014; 5.21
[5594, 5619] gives -0.041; 5.42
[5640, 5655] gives -0.050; 5.5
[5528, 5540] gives -0.054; 5.42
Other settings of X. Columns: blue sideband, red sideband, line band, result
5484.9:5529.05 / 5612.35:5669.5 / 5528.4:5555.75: -0.63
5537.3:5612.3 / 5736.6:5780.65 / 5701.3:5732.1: 1.06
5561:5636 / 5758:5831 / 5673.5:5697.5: -0.51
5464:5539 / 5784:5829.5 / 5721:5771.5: -1.62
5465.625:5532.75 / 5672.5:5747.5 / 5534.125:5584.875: -1.01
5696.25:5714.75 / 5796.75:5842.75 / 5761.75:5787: 0.29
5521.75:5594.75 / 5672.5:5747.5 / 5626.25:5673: 0.67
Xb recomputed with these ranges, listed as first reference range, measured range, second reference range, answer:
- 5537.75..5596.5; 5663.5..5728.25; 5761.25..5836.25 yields -0.4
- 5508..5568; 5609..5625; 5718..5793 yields -0.4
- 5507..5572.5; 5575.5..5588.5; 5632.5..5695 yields 0.6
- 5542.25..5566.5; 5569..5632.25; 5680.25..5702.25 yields 0.5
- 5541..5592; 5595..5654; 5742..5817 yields -0.6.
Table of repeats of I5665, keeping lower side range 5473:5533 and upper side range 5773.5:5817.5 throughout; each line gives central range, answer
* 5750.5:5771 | -0.03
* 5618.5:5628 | 0.00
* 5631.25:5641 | 0.02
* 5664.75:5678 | -0.03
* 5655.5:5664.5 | 0.05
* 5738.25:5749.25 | -0.07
